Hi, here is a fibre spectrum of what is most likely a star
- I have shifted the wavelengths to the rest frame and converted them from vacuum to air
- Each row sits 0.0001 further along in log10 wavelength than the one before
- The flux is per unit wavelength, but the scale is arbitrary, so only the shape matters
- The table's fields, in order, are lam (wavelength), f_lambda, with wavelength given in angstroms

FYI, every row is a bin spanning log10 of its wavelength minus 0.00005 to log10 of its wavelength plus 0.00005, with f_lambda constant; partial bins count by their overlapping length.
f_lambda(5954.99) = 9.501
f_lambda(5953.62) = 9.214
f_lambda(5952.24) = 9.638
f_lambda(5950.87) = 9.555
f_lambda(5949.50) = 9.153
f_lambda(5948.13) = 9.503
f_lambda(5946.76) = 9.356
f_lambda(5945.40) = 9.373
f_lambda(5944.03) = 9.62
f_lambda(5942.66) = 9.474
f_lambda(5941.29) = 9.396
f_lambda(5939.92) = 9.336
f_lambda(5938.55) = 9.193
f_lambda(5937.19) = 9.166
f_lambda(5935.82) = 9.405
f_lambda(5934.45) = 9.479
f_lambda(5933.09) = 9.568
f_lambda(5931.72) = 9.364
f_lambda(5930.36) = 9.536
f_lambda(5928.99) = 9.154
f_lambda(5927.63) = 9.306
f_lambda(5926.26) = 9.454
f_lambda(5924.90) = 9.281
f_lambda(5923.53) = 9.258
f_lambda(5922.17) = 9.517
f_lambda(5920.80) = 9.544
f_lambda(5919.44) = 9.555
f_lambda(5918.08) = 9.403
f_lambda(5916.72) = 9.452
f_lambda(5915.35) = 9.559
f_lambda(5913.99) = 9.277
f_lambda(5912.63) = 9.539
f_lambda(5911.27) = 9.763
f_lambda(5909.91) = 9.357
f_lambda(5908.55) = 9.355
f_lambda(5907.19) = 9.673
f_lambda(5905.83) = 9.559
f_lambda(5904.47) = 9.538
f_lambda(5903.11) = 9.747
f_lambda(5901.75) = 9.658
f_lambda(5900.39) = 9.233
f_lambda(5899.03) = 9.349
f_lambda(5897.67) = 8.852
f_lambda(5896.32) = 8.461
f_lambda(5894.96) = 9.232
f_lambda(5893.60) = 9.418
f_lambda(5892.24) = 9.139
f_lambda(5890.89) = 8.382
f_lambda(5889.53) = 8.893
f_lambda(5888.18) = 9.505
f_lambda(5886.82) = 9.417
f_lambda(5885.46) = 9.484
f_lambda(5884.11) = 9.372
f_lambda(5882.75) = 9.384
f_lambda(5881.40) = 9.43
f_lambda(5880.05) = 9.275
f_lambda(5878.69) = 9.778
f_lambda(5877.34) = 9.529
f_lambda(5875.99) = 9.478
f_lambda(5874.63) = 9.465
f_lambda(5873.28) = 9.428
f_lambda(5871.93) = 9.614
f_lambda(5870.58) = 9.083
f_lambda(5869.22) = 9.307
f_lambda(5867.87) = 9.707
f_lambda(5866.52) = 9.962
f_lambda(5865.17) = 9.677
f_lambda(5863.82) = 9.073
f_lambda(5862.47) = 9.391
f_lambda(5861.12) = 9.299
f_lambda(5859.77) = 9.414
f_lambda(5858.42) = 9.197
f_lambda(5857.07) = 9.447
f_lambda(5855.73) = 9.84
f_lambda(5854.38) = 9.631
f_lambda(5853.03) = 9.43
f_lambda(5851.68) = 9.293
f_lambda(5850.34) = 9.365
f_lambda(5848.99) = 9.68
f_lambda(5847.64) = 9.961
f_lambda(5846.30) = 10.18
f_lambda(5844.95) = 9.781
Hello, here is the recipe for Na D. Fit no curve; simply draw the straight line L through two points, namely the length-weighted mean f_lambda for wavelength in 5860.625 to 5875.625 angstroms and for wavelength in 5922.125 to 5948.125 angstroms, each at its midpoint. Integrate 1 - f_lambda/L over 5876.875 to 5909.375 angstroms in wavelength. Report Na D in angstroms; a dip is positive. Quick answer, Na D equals 0.4 angstroms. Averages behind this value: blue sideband 9.45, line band 9.32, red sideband 9.38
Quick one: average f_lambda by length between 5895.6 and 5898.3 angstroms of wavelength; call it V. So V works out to 8.68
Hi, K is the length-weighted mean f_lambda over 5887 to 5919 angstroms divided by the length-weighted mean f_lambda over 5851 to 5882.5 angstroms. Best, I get 0.98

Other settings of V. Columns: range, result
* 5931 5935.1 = 9.49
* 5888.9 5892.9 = 8.81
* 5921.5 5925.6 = 9.36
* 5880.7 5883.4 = 9.44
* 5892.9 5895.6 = 9.3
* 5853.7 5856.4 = 9.74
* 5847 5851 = 9.65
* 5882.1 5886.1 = 9.41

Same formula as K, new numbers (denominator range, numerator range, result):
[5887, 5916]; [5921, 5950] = 1.01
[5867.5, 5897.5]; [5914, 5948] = 1.01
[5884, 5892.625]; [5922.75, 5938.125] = 1.02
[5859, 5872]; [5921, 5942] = 0.99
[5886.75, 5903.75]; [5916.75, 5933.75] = 1.03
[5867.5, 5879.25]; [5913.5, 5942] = 0.99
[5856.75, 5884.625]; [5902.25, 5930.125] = 1.00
